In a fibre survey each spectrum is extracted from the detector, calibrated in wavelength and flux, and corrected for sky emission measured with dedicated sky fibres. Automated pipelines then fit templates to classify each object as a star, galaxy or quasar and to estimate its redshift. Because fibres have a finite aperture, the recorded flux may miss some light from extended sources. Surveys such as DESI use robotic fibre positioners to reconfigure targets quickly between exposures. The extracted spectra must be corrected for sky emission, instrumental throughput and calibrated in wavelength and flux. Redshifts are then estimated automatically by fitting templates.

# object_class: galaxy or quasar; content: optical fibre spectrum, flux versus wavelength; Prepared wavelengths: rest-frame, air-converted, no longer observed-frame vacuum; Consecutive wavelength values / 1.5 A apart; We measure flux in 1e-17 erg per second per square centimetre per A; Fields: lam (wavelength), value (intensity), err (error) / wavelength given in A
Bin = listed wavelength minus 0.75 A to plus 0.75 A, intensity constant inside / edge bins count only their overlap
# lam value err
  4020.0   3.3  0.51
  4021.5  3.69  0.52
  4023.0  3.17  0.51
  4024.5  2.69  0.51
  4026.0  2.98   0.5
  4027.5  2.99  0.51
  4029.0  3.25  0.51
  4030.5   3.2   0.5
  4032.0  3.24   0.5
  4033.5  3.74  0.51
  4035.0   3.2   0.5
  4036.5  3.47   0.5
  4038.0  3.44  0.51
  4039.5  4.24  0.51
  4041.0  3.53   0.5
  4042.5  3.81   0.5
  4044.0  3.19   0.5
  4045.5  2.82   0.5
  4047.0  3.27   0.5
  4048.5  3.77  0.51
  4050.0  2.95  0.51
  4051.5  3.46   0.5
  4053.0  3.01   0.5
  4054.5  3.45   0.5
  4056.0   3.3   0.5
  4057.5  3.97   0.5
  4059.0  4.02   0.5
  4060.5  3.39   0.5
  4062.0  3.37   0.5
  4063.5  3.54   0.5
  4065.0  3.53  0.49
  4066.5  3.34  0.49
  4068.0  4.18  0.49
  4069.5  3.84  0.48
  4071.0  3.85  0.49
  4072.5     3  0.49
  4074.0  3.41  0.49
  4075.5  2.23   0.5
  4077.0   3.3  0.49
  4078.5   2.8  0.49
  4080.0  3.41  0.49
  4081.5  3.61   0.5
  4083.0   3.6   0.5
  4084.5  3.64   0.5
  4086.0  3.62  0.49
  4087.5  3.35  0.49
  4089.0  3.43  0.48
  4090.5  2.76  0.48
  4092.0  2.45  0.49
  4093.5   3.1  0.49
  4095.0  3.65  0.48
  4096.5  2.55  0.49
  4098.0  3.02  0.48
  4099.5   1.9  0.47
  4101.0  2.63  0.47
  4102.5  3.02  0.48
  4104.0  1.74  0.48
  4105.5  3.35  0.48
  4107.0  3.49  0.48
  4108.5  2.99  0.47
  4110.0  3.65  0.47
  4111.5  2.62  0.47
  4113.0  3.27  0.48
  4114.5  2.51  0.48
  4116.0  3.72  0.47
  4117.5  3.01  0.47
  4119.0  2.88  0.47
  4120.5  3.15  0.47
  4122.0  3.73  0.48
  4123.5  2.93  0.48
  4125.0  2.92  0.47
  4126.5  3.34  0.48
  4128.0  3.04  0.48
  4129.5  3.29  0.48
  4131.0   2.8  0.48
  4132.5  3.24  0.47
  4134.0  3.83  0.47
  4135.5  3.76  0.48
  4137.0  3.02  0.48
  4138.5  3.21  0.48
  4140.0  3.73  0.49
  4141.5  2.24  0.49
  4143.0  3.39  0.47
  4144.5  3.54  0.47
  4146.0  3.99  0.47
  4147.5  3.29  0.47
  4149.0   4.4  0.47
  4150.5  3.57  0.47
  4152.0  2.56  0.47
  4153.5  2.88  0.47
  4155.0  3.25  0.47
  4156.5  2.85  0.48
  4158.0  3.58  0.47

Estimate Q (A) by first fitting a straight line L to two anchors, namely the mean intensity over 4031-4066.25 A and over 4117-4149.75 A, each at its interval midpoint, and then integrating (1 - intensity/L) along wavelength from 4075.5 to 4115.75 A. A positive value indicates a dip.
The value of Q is 3.9 A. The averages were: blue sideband 3.46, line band 3.05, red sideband 3.31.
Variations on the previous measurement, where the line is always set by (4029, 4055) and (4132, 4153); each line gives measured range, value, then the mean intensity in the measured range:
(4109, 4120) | 1.0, 3.09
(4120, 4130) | 0.6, 3.2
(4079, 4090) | -0.3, 3.49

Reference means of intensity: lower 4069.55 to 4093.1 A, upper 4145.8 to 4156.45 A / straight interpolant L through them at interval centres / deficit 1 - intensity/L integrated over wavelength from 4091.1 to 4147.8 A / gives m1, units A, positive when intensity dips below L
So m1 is 3.5 A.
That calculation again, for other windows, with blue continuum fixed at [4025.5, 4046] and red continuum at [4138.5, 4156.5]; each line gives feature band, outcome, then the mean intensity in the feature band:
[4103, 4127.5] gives 1.9 A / 3.08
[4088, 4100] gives 1.6 A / 2.89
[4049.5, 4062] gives -0.3 A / 3.45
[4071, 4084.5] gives 0.5 A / 3.23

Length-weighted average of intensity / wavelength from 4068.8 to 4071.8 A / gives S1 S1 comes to 3.83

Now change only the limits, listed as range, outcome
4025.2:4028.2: 2.98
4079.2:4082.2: 3.5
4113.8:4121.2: 3.06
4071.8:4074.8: 3.19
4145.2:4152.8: 3.56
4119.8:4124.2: 3.28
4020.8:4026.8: 3.13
